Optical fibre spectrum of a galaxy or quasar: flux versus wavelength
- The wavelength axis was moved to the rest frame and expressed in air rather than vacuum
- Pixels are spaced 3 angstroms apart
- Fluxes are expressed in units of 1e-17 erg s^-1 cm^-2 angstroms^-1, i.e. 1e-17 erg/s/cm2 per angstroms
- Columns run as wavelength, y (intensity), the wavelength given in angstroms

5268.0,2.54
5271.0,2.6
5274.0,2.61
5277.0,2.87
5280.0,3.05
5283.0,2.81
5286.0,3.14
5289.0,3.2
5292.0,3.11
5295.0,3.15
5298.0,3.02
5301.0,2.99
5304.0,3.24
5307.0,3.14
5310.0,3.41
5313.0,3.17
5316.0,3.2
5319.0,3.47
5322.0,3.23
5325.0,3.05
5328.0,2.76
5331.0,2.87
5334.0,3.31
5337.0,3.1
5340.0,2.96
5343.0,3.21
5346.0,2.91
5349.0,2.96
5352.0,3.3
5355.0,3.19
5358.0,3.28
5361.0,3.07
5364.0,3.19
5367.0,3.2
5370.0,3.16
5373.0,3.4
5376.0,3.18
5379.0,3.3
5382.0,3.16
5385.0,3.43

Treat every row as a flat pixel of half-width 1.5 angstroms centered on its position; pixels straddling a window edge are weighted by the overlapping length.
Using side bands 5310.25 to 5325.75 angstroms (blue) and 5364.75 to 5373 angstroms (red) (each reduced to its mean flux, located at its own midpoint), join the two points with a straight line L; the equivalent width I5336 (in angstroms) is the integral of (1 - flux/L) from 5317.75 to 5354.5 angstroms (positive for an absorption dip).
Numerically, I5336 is 1.6 angstroms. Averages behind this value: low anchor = 3.25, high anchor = 3.22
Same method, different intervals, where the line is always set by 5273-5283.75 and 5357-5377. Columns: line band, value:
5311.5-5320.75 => -0.9 angstroms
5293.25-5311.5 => -1.3 angstroms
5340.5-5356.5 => 0.2 angstroms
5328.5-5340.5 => 0.1 angstroms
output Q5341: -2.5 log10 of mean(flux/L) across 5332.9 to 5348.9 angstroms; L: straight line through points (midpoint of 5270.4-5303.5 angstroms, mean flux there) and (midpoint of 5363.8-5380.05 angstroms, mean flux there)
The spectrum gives 0.02 mag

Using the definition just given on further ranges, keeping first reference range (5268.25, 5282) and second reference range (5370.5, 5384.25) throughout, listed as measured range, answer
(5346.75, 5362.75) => 0.00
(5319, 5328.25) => -0.04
